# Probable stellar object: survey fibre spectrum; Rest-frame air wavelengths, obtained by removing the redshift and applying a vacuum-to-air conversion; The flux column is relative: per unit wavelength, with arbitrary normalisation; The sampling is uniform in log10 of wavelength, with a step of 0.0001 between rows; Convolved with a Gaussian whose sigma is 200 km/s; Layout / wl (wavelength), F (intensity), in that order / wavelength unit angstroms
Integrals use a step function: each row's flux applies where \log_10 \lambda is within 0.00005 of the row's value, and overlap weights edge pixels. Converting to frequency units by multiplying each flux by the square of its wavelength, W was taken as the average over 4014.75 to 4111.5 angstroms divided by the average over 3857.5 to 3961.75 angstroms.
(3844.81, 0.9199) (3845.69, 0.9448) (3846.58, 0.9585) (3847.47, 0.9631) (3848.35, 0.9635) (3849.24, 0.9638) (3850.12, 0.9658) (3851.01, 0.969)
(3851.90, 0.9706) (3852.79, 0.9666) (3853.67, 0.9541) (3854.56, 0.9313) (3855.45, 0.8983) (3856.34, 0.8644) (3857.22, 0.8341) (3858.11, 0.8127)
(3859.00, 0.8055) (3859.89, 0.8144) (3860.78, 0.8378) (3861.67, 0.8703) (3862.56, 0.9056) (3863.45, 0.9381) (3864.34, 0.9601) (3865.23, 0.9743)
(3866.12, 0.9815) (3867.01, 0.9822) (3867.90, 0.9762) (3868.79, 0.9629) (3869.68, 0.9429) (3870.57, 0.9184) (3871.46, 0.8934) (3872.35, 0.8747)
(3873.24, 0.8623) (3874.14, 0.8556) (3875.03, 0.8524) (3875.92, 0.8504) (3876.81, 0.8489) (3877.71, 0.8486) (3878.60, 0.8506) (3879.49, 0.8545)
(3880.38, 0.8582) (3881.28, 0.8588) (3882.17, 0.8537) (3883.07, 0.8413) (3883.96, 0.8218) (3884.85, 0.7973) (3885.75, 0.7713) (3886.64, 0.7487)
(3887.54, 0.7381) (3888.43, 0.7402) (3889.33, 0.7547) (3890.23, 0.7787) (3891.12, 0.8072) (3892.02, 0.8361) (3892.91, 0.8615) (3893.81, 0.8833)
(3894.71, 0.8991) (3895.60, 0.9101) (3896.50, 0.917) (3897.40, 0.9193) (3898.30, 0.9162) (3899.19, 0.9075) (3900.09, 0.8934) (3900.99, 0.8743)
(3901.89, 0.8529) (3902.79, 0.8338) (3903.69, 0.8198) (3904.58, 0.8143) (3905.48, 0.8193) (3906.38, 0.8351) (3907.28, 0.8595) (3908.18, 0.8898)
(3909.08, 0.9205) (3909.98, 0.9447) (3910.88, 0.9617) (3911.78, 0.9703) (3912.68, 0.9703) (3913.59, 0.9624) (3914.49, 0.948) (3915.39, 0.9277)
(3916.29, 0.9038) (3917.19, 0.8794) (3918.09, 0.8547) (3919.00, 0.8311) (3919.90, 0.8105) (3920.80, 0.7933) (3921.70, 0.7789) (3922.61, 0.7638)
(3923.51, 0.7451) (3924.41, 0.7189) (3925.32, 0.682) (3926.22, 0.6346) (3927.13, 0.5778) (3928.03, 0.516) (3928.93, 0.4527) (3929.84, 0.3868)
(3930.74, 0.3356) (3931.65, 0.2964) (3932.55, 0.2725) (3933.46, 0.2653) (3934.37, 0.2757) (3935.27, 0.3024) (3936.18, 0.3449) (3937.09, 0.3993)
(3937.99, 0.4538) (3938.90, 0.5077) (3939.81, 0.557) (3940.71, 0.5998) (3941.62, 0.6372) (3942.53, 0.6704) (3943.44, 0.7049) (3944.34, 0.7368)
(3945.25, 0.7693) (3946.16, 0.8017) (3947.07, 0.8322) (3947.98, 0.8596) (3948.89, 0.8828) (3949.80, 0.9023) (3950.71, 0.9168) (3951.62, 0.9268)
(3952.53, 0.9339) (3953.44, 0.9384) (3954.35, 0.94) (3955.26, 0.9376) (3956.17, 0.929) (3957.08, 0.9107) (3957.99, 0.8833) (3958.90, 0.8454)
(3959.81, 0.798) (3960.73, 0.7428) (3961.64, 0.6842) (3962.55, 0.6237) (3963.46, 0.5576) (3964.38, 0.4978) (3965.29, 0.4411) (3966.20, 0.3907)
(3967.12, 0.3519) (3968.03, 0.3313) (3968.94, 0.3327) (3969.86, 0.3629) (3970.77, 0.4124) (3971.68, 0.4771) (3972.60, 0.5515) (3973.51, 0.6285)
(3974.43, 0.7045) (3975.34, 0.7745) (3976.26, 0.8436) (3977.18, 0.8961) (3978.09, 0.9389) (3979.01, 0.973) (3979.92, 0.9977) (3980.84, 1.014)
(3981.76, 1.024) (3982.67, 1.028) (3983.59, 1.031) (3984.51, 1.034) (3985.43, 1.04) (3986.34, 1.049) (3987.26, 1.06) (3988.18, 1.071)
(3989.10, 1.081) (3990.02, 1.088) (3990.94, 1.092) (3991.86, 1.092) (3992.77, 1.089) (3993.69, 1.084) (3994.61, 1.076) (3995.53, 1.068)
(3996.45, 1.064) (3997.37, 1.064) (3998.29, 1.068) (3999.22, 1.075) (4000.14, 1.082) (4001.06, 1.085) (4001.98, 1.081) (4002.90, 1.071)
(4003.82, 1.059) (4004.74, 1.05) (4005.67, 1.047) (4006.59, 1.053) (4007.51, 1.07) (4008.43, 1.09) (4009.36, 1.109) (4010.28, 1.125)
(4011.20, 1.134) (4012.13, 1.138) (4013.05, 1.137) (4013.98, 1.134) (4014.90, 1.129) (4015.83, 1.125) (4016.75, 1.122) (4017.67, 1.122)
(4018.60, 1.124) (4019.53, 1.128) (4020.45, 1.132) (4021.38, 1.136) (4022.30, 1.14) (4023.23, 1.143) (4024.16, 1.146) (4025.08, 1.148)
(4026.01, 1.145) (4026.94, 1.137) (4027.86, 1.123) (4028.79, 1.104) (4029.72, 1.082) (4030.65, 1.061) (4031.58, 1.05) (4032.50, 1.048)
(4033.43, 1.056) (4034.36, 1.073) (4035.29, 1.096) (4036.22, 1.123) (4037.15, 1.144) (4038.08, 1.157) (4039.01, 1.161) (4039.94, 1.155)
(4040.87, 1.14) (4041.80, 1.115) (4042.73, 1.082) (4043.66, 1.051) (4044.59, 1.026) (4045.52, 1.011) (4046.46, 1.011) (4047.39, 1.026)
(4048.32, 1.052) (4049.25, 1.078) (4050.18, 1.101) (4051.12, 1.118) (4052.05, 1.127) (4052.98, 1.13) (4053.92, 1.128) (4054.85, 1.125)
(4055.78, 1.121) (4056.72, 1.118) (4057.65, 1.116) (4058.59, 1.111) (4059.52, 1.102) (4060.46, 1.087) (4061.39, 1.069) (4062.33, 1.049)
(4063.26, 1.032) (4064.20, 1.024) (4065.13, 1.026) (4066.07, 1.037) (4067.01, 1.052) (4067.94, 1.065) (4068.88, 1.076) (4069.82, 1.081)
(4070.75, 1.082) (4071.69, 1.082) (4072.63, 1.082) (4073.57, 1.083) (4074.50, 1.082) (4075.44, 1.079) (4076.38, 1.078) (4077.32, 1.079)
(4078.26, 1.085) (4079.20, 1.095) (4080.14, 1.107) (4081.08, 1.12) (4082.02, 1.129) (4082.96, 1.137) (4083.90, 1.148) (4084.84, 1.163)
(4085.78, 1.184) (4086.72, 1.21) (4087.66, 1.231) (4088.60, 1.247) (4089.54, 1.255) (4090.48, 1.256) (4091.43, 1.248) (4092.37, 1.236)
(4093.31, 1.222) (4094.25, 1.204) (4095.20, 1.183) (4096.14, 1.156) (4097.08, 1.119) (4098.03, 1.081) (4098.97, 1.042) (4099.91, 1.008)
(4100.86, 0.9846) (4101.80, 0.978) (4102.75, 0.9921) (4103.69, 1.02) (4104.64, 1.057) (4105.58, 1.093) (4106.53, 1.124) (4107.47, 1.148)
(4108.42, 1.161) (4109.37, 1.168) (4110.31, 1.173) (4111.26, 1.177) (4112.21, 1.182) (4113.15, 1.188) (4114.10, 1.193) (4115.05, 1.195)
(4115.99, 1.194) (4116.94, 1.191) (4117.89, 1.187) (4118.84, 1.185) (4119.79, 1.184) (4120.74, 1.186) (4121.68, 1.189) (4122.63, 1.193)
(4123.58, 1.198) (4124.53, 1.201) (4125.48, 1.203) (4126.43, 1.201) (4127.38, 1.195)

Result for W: 1.51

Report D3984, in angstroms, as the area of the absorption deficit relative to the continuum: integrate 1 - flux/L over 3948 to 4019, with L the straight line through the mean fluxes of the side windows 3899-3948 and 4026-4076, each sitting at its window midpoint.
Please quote -2.2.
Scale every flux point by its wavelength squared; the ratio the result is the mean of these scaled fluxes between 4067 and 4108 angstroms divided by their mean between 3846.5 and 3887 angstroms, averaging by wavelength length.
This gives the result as 1.40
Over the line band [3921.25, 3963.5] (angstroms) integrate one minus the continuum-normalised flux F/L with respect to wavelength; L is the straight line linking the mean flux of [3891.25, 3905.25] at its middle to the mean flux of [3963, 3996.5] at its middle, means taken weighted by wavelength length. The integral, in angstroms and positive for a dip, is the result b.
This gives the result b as 9.0 angstroms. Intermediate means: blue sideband 0.874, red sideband 0.823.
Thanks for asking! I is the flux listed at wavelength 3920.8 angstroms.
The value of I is 0.7933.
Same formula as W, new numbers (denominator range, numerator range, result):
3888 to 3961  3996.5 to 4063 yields 1.52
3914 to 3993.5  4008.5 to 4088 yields 1.57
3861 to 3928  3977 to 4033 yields 1.34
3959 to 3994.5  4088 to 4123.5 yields 1.54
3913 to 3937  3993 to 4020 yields 1.83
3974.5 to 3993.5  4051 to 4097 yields 1.17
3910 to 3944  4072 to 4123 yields 1.93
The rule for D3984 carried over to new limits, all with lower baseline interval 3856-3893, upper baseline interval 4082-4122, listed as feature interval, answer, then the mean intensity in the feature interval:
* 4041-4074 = 0.6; 1.08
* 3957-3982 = 7.9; 0.672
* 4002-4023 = -1.4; 1.11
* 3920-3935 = 6.3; 0.535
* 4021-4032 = -0.6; 1.12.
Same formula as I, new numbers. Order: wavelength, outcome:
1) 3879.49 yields 0.8545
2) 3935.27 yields 0.3024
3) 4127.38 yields 1.195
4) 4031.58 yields 1.05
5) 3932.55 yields 0.2725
